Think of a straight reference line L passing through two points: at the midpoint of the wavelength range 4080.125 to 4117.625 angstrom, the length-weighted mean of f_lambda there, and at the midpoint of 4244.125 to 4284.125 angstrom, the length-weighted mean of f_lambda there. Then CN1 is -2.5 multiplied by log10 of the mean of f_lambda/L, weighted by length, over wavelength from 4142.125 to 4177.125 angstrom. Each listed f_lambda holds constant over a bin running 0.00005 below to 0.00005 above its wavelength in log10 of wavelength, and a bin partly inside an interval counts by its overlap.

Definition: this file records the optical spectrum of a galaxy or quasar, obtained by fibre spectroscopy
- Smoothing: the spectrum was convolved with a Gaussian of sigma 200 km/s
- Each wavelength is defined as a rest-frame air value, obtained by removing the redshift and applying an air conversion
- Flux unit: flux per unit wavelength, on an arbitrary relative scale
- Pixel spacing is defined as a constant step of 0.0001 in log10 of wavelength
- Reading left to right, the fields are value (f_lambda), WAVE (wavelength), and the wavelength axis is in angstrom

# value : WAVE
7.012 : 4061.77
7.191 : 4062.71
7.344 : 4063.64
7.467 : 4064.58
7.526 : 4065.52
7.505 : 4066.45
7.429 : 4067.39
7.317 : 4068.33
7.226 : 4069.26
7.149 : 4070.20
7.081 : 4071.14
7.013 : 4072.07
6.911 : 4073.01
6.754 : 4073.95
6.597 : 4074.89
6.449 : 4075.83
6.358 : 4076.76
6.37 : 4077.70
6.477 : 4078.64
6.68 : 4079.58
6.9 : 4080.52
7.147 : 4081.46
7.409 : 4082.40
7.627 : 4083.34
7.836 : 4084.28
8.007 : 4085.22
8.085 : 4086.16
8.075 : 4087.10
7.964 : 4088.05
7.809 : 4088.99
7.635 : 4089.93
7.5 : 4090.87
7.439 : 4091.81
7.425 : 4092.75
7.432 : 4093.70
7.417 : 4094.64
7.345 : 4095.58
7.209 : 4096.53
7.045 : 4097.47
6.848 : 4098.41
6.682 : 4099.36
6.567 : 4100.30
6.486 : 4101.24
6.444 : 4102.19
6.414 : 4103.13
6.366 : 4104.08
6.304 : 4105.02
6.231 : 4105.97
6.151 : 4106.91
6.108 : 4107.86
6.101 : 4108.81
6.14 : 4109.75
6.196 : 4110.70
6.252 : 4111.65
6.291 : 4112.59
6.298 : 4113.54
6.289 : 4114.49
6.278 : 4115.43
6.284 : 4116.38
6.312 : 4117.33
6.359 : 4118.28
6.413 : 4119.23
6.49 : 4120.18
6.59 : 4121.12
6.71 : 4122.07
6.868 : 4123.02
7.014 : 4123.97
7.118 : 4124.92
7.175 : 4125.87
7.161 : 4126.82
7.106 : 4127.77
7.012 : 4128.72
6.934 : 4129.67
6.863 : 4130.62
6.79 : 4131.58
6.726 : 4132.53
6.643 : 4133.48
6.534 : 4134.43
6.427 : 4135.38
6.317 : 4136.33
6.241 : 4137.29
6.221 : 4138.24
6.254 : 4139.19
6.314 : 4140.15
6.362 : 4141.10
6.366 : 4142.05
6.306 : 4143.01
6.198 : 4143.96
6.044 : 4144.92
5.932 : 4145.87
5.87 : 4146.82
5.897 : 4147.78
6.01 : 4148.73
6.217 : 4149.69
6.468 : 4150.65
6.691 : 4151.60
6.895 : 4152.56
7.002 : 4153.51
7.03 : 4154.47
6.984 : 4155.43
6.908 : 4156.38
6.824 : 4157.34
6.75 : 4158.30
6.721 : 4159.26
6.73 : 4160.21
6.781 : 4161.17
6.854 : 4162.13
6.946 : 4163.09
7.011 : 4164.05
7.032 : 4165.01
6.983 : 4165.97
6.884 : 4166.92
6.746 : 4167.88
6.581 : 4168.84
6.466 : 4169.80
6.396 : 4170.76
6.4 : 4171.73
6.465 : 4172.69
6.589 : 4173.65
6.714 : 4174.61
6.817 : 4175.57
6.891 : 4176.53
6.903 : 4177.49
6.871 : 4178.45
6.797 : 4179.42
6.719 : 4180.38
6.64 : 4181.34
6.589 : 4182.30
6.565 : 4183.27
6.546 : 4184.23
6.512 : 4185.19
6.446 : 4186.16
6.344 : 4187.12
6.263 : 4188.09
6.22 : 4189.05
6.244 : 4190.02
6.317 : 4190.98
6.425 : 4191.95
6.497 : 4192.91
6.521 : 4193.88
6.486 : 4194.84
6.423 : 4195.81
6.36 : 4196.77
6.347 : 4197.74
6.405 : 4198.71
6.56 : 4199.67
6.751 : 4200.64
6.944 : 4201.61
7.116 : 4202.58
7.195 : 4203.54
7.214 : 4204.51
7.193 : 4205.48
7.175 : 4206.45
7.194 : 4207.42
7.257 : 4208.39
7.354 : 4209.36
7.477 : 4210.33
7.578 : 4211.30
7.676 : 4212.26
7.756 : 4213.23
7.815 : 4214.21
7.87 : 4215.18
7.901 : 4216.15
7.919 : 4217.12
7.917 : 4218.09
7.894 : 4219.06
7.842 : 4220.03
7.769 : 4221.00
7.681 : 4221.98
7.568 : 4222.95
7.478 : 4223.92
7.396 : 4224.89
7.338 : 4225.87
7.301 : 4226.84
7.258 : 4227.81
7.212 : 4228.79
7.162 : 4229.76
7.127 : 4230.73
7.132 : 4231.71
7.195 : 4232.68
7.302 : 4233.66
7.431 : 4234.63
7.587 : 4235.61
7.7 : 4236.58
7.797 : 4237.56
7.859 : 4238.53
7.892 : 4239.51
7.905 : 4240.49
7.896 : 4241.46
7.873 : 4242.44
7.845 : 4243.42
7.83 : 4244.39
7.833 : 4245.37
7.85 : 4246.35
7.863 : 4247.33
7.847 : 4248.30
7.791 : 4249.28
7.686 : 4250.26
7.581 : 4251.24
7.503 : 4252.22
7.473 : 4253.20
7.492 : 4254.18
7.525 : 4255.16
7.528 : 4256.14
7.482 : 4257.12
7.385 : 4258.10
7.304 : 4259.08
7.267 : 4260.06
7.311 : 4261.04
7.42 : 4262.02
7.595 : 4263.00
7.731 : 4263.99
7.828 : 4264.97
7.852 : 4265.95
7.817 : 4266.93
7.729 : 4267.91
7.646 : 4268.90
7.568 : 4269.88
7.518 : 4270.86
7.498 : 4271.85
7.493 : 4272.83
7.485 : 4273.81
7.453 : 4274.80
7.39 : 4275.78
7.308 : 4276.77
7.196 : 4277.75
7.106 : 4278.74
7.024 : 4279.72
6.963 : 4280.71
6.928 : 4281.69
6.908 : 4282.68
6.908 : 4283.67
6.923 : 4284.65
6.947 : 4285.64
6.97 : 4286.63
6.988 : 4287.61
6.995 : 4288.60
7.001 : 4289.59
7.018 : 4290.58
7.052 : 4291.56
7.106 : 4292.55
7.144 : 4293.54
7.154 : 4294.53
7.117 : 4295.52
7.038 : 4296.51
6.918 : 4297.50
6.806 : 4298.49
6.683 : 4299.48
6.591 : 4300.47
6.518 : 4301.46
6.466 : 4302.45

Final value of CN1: 0.081 mag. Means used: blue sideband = 6.91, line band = 6.61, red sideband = 7.48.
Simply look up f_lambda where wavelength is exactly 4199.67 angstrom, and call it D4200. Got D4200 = 6.56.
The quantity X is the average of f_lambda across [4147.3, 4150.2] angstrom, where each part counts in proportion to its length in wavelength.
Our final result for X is 6.03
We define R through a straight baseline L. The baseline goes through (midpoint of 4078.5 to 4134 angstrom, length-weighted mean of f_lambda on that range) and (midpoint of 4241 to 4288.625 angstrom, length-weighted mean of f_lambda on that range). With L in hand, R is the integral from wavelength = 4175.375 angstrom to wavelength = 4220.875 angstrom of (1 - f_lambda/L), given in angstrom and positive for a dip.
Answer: 1.6 angstrom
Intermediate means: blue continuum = 6.87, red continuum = 7.46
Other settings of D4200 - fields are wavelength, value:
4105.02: 6.304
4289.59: 7.001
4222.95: 7.568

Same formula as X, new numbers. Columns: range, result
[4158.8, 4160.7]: 6.75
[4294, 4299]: 7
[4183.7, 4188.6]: 6.43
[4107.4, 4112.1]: 6.15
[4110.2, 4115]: 6.27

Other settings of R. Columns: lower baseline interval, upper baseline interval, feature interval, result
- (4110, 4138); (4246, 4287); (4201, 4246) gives -2.2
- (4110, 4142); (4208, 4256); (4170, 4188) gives 1.2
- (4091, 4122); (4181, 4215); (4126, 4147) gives 0.5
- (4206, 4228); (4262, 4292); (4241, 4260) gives -0.6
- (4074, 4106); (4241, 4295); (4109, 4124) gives 1.5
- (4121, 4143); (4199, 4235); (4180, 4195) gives 1.5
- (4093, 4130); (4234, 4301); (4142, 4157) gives 0.8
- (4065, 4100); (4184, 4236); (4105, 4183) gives 6.5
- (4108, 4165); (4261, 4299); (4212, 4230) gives -1.7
